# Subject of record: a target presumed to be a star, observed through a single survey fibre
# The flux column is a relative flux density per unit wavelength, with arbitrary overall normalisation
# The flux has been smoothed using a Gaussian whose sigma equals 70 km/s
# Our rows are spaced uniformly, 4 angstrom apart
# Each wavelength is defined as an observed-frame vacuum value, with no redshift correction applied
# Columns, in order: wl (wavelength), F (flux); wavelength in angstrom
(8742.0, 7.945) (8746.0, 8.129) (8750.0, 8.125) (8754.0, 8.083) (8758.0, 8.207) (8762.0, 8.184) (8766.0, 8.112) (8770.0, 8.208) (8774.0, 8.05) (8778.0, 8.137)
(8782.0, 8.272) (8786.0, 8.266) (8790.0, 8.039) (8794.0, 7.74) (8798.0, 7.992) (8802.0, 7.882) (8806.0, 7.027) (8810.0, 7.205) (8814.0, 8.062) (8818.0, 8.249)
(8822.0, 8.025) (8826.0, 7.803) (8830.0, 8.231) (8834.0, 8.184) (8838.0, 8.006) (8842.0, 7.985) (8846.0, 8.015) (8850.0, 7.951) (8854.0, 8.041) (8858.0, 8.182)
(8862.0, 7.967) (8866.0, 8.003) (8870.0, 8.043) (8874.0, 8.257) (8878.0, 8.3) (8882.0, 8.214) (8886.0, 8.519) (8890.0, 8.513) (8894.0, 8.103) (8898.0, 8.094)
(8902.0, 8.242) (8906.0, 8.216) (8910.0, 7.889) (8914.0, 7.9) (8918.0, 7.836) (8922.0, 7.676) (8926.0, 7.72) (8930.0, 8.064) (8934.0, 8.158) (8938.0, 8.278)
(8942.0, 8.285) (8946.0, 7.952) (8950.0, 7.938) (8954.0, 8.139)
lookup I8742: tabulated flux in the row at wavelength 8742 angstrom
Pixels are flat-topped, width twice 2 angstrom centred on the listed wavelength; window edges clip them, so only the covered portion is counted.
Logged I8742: 7.945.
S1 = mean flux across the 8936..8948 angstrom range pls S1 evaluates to 8.17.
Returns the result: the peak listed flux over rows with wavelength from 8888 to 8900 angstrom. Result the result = 8.513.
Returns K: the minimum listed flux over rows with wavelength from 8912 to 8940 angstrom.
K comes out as 7.676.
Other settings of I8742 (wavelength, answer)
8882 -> 8.214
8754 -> 8.083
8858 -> 8.182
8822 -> 8.025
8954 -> 8.139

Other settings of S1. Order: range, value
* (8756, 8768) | 8.17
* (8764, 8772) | 8.16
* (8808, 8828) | 7.87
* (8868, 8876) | 8.15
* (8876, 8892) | 8.39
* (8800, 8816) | 7.54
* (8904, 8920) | 7.96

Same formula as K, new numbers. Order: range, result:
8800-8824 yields 7.027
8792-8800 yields 7.74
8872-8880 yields 8.257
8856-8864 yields 7.967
